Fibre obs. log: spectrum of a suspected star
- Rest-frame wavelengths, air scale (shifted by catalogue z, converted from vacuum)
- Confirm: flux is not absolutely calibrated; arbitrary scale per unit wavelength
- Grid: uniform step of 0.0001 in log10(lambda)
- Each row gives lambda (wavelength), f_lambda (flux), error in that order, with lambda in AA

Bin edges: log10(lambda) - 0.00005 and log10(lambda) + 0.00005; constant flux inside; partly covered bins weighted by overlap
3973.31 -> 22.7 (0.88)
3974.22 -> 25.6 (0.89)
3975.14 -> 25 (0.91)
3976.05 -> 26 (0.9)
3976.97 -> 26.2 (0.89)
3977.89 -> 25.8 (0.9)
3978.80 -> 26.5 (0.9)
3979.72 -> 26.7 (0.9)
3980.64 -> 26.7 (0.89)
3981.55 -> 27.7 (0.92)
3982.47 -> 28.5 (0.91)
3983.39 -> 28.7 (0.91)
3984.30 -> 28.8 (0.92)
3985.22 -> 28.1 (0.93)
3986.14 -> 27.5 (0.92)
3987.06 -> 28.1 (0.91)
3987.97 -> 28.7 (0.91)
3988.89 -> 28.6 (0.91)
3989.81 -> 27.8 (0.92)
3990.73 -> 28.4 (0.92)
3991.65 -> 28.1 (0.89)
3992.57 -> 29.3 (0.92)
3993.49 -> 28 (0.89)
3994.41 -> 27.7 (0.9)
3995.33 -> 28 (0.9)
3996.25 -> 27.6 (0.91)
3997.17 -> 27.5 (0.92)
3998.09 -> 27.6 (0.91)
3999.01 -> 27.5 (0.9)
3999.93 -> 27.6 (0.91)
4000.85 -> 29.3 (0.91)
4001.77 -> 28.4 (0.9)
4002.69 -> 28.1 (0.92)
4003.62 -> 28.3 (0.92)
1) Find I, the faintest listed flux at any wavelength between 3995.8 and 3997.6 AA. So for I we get 27.5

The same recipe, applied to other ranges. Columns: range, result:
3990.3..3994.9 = 27.7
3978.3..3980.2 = 26.5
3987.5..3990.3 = 27.8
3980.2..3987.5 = 26.7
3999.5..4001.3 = 27.6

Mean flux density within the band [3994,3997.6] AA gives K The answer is 27.7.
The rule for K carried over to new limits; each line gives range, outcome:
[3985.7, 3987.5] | 27.8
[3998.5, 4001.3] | 28.1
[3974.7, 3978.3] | 25.7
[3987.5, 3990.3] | 28.4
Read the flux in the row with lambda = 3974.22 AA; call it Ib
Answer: 25.6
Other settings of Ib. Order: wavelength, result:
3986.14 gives 27.5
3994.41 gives 27.7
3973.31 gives 22.7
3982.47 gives 28.5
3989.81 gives 27.8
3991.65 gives 28.1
